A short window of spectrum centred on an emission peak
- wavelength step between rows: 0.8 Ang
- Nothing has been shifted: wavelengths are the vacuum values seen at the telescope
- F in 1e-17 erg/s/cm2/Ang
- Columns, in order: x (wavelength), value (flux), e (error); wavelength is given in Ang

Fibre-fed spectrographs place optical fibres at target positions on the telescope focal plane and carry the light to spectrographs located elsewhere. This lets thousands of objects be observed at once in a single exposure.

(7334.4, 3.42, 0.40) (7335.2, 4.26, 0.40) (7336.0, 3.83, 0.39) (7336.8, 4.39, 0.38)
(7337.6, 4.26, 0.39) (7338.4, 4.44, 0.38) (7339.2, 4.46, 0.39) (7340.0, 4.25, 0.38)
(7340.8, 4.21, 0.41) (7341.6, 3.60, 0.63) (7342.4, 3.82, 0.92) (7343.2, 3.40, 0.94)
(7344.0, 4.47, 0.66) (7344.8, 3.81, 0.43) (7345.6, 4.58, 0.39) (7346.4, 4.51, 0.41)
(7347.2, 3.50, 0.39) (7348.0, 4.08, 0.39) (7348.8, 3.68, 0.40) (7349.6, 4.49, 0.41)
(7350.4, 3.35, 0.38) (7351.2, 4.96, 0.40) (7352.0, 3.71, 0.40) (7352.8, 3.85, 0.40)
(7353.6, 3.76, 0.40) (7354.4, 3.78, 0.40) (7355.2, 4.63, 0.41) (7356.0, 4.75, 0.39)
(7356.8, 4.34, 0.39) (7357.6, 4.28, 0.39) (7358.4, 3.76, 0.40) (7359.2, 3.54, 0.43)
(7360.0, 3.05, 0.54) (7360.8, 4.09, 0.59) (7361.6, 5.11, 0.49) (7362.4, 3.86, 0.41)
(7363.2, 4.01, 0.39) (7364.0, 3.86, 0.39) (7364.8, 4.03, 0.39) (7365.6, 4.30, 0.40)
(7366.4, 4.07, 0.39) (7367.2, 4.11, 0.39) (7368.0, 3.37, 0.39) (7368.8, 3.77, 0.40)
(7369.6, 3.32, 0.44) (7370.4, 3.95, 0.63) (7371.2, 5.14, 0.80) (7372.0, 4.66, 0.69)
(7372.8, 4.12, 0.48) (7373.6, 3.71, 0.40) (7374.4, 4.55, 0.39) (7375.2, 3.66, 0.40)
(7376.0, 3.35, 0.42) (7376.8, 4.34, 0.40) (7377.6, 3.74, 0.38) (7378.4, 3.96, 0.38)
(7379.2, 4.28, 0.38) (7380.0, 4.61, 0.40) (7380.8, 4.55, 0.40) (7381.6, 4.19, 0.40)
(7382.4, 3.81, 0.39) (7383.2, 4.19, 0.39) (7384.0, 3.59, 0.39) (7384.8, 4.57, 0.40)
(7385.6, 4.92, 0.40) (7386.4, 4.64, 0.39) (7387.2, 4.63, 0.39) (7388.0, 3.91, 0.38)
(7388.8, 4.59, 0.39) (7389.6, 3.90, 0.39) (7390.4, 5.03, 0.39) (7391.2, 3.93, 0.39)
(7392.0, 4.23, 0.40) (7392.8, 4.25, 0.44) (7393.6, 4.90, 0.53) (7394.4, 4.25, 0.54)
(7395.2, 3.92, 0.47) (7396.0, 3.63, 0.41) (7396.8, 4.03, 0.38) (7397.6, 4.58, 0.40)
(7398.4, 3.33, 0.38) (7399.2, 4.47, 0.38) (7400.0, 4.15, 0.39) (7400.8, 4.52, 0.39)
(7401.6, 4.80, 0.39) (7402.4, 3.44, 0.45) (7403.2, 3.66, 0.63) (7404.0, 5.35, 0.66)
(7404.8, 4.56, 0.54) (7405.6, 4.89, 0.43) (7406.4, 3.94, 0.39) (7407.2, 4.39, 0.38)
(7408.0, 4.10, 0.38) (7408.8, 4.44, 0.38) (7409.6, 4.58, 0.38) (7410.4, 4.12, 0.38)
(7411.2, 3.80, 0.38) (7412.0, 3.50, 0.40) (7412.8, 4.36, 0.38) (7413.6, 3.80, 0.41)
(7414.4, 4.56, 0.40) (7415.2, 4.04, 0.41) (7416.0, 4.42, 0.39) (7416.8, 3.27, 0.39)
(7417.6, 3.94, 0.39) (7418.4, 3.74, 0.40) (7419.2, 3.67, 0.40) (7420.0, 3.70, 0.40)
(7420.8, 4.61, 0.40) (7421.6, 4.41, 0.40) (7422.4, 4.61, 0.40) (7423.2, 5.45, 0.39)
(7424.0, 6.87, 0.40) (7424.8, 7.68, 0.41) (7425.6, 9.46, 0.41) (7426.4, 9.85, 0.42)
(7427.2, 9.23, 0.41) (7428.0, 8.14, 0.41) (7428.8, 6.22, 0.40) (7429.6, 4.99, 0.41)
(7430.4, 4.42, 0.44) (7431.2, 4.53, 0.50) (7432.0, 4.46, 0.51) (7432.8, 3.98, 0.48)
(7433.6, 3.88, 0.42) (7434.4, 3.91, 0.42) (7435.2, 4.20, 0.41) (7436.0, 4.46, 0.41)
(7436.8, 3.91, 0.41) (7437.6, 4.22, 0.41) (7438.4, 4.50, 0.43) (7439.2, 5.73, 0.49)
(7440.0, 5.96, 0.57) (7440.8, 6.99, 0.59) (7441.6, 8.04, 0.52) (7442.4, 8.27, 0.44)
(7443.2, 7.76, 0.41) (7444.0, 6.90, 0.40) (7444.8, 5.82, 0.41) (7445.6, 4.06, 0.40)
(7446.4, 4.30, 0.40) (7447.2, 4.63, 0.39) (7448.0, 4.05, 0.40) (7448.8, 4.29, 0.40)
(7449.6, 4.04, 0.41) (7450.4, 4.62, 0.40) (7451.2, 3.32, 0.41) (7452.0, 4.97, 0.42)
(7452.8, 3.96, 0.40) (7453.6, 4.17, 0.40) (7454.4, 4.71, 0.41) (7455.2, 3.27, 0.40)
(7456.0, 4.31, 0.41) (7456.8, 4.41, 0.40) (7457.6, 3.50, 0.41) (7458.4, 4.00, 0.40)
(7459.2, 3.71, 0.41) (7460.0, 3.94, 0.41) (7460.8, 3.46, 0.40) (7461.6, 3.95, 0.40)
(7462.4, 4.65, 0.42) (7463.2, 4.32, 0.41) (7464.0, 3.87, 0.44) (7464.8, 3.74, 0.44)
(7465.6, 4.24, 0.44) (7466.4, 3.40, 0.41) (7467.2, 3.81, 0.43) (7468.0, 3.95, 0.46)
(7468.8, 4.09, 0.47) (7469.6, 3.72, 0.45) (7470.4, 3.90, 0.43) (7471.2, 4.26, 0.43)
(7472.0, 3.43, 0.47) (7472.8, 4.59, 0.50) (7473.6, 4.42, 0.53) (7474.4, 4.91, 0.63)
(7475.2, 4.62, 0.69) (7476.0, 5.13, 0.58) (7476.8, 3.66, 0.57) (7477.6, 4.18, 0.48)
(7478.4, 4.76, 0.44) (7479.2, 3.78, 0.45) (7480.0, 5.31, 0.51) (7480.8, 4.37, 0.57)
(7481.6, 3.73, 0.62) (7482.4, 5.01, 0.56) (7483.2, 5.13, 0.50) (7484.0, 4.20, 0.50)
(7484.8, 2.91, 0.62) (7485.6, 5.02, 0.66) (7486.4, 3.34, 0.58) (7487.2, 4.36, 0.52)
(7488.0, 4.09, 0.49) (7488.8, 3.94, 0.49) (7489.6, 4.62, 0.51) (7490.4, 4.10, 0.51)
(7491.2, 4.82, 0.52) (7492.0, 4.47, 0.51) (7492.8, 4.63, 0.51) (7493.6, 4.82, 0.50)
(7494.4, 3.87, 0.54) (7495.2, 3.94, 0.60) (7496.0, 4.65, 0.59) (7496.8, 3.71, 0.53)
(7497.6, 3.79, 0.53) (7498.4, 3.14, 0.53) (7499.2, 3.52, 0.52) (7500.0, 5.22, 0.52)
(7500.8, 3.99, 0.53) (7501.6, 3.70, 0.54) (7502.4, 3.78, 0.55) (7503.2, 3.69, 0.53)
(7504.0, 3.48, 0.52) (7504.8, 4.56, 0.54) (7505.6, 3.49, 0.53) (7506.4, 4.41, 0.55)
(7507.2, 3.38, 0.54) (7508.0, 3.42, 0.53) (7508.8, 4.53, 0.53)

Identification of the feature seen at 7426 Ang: [S II] 6716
